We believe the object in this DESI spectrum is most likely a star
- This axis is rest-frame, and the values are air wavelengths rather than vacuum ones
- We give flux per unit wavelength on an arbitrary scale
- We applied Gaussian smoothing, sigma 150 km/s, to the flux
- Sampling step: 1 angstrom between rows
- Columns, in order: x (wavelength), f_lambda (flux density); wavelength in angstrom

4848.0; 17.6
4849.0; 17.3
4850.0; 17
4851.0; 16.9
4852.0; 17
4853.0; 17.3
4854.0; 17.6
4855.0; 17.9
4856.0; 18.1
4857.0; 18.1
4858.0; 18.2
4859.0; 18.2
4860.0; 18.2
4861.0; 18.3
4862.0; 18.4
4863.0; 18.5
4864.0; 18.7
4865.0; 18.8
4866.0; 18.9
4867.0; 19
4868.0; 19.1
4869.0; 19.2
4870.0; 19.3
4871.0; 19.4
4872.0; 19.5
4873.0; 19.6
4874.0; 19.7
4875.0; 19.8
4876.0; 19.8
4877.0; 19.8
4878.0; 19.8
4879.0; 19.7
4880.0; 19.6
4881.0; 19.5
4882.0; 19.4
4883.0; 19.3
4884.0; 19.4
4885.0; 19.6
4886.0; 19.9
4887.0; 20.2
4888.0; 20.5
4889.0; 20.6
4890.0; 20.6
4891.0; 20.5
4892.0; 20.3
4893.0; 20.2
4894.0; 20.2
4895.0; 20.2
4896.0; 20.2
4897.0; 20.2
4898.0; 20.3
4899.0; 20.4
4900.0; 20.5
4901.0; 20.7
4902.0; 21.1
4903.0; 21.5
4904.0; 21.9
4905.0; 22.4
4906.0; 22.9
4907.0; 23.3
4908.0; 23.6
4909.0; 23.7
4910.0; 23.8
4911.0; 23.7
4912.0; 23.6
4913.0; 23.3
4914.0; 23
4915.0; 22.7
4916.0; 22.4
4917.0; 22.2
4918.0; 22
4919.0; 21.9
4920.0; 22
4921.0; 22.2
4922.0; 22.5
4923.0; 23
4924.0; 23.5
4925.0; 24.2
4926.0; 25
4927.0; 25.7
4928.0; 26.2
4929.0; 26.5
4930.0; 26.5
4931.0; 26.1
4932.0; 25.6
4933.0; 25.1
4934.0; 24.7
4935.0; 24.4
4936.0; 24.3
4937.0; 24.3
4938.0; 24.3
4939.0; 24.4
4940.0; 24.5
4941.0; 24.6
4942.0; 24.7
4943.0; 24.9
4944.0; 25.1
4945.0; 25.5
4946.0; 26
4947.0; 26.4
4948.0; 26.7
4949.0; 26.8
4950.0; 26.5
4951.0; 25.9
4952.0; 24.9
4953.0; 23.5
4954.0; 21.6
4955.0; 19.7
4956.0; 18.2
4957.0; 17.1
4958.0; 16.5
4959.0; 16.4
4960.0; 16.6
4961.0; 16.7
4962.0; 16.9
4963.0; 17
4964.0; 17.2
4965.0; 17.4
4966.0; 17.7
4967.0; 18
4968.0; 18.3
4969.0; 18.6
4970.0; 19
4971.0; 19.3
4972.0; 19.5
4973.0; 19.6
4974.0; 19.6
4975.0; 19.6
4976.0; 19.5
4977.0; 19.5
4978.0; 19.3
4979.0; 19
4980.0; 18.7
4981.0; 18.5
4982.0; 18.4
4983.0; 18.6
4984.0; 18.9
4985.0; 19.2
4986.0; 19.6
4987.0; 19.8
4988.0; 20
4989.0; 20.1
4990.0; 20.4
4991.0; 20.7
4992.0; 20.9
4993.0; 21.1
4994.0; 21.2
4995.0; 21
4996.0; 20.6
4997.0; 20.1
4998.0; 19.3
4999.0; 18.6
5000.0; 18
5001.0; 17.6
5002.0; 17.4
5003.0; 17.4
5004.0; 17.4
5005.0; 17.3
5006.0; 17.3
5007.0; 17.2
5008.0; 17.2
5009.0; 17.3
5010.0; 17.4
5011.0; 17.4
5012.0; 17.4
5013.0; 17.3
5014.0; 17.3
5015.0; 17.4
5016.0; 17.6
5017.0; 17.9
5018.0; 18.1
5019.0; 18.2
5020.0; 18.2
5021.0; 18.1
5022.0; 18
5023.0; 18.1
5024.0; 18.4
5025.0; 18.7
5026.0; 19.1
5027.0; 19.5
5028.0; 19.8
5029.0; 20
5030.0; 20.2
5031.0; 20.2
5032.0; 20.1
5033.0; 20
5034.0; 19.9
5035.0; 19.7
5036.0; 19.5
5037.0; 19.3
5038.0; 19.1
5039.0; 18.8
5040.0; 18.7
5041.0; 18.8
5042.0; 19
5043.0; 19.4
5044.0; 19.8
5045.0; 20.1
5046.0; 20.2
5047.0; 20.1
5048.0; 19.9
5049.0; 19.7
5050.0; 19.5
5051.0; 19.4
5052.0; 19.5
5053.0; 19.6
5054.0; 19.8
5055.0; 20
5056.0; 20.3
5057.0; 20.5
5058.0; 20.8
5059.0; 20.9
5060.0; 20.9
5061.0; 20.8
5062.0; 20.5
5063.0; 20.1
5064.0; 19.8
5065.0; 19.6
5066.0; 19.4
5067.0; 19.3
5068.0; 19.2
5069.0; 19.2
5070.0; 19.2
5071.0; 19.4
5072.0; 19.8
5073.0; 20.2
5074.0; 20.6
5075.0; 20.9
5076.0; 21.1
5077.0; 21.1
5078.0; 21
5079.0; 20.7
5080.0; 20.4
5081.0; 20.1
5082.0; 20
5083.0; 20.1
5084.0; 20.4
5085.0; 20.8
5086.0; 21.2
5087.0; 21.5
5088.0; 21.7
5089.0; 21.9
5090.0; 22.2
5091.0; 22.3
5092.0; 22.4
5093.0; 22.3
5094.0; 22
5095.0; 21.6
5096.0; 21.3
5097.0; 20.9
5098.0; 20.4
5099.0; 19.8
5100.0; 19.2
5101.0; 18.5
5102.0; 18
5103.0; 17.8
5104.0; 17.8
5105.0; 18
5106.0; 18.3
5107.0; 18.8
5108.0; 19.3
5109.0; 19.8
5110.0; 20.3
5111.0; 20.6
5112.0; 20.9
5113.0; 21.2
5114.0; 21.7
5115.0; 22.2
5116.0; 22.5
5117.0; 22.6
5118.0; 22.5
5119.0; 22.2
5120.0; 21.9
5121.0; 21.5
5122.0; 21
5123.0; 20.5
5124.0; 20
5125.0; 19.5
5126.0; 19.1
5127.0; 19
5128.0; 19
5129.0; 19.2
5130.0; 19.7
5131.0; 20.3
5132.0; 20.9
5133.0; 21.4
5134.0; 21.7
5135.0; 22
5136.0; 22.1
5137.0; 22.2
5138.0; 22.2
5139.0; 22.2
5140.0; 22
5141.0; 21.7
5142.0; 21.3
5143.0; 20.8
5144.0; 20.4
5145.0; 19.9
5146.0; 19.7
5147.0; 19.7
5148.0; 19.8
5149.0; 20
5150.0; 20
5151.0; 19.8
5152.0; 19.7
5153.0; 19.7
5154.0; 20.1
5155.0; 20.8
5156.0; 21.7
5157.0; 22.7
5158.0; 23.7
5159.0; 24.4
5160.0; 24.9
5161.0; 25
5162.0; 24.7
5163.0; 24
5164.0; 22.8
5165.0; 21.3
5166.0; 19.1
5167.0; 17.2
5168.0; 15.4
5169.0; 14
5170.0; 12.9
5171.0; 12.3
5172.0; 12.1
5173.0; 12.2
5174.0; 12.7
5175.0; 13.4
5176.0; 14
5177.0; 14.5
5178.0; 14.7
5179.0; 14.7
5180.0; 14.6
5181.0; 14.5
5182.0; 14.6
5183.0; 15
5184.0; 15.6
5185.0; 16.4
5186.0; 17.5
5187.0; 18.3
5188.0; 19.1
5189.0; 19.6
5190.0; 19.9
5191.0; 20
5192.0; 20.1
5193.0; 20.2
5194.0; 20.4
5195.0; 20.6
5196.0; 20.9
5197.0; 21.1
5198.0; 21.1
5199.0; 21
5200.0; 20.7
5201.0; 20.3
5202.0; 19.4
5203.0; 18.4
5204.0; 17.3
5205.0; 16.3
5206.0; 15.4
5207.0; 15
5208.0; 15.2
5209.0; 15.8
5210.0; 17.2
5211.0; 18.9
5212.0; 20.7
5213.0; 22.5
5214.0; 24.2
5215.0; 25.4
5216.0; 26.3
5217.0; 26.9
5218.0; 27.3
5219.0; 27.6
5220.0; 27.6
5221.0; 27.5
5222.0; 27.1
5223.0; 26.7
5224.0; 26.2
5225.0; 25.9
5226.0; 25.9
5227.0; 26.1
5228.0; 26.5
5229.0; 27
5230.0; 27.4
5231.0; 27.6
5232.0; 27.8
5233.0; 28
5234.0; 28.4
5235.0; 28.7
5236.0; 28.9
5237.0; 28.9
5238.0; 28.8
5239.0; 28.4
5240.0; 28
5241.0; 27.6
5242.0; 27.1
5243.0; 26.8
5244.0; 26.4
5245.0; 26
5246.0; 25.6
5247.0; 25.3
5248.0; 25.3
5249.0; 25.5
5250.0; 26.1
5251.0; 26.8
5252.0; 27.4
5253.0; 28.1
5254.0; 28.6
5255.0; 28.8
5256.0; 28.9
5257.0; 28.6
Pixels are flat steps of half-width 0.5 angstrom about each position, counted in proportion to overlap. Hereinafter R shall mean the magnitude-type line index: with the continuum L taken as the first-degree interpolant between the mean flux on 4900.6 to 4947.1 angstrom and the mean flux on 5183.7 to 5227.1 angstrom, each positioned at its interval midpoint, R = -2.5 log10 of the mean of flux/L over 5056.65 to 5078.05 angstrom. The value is 0.120 mag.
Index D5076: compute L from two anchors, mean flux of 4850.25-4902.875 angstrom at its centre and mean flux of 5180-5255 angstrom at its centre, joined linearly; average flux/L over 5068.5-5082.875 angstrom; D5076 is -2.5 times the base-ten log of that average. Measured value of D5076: 0.07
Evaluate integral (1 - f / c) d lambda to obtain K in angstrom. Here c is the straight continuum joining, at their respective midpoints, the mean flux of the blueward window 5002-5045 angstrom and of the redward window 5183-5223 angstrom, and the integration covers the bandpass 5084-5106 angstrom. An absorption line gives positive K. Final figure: -1.3 angstrom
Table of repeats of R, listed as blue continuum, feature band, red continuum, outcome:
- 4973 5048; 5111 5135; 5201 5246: 0.050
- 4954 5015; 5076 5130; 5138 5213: -0.104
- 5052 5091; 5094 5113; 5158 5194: -0.004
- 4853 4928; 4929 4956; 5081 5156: -0.197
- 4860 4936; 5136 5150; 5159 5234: -0.019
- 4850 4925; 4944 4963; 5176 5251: -0.048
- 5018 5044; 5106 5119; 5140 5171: -0.051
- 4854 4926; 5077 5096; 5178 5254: 0.037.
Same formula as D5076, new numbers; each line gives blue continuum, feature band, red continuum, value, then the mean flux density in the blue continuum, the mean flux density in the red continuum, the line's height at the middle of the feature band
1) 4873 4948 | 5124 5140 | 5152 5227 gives -0.019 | 22.5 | 19.8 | 20.4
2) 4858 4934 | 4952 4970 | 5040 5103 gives 0.145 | 21.3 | 20.3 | 20.9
